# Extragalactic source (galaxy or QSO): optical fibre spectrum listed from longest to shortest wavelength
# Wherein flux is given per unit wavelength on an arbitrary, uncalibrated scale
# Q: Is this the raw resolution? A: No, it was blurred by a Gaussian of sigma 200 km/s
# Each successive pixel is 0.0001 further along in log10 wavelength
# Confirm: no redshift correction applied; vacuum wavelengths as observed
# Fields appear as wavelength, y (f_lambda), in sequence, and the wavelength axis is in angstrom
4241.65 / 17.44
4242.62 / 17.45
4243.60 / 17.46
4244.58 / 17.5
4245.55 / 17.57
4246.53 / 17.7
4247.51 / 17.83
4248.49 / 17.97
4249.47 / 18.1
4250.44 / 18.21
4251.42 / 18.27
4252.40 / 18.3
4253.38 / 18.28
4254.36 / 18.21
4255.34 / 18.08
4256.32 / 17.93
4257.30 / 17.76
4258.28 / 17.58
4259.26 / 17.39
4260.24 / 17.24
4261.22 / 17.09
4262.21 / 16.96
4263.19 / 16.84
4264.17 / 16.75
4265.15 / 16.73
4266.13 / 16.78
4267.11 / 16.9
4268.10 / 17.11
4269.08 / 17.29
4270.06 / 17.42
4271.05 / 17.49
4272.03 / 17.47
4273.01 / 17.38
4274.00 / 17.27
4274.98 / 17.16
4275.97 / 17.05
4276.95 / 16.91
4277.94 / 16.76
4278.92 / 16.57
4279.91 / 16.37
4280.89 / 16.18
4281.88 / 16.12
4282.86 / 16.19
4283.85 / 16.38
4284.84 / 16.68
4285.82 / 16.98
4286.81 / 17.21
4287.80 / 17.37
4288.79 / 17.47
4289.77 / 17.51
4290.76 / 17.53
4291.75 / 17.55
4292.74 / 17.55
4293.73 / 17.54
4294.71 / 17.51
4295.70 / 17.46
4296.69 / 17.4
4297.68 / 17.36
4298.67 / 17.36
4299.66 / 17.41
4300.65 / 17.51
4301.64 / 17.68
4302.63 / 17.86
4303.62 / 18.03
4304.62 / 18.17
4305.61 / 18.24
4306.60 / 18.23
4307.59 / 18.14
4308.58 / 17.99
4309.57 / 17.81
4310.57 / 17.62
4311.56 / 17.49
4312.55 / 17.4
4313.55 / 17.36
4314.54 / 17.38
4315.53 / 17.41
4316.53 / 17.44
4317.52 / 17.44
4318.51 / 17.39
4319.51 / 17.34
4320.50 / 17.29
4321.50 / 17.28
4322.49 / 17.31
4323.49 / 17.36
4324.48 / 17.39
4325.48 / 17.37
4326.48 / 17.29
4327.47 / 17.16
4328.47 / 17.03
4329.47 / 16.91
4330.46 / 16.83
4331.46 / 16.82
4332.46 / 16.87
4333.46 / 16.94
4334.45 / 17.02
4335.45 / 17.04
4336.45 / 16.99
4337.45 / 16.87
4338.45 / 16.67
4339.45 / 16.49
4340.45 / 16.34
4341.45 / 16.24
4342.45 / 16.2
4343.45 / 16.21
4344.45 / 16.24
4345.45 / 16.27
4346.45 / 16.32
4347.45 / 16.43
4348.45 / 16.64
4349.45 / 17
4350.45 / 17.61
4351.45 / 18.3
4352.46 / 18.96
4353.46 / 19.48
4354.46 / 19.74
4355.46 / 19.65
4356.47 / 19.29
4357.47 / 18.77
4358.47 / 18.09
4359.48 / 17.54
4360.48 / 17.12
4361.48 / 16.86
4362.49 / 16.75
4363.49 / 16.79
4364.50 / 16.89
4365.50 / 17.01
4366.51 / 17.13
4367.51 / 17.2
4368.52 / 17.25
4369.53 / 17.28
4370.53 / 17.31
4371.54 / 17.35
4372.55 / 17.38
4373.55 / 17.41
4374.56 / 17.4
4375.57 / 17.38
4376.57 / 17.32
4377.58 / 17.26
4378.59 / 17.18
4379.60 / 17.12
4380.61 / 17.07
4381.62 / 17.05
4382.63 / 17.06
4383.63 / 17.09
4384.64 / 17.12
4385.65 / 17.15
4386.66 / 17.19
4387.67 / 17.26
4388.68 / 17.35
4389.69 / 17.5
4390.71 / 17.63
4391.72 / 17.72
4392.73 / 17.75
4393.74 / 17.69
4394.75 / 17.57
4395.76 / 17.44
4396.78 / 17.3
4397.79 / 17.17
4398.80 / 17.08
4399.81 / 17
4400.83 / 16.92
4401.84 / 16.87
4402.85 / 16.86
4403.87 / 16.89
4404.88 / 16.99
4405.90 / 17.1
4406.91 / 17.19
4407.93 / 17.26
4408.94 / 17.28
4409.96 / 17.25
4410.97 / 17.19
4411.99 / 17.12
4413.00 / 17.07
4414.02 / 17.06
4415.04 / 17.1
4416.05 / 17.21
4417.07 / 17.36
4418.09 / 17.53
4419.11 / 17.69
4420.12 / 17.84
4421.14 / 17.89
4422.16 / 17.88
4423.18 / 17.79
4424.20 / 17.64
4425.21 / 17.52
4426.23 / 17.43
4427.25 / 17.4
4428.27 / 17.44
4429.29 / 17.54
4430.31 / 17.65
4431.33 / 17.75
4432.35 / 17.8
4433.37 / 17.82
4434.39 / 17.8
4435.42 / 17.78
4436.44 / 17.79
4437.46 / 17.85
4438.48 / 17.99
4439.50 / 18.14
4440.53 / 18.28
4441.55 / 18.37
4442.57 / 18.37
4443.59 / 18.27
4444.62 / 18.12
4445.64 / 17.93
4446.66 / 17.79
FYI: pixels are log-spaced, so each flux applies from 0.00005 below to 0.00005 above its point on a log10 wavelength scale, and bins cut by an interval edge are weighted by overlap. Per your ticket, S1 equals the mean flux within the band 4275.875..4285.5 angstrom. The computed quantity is 16.5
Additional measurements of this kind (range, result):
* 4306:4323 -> 17.6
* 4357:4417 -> 17.2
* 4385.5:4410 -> 17.3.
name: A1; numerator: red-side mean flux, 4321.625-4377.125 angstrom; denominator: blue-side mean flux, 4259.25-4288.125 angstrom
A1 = 1.02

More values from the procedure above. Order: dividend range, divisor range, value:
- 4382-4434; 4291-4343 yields 1.00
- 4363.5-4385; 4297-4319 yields 0.97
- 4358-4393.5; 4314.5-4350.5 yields 1.02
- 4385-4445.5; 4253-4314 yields 1.01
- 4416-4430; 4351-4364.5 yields 0.97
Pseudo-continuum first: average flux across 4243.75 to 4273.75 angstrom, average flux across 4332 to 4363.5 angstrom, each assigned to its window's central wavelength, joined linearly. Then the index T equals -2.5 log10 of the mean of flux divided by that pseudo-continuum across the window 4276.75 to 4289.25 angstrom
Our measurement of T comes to 0.050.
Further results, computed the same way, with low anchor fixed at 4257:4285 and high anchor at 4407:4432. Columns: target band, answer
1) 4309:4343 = 0.002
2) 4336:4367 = -0.006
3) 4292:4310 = -0.043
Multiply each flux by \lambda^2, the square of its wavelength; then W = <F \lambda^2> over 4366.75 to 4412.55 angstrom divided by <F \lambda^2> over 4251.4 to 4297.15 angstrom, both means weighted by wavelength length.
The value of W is 1.06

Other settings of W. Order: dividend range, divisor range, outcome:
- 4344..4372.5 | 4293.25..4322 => 1.02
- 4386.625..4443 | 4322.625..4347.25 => 1.08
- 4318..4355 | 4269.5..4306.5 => 1.02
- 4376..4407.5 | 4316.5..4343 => 1.04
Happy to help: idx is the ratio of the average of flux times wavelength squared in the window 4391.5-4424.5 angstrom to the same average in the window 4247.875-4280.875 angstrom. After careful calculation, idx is 1.07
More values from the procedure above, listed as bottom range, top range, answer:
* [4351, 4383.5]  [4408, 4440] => 1.02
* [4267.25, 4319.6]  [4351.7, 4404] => 1.05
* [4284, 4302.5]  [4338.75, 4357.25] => 1.03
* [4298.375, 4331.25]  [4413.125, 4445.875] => 1.07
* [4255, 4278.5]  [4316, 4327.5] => 1.03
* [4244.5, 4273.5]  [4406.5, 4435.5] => 1.07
